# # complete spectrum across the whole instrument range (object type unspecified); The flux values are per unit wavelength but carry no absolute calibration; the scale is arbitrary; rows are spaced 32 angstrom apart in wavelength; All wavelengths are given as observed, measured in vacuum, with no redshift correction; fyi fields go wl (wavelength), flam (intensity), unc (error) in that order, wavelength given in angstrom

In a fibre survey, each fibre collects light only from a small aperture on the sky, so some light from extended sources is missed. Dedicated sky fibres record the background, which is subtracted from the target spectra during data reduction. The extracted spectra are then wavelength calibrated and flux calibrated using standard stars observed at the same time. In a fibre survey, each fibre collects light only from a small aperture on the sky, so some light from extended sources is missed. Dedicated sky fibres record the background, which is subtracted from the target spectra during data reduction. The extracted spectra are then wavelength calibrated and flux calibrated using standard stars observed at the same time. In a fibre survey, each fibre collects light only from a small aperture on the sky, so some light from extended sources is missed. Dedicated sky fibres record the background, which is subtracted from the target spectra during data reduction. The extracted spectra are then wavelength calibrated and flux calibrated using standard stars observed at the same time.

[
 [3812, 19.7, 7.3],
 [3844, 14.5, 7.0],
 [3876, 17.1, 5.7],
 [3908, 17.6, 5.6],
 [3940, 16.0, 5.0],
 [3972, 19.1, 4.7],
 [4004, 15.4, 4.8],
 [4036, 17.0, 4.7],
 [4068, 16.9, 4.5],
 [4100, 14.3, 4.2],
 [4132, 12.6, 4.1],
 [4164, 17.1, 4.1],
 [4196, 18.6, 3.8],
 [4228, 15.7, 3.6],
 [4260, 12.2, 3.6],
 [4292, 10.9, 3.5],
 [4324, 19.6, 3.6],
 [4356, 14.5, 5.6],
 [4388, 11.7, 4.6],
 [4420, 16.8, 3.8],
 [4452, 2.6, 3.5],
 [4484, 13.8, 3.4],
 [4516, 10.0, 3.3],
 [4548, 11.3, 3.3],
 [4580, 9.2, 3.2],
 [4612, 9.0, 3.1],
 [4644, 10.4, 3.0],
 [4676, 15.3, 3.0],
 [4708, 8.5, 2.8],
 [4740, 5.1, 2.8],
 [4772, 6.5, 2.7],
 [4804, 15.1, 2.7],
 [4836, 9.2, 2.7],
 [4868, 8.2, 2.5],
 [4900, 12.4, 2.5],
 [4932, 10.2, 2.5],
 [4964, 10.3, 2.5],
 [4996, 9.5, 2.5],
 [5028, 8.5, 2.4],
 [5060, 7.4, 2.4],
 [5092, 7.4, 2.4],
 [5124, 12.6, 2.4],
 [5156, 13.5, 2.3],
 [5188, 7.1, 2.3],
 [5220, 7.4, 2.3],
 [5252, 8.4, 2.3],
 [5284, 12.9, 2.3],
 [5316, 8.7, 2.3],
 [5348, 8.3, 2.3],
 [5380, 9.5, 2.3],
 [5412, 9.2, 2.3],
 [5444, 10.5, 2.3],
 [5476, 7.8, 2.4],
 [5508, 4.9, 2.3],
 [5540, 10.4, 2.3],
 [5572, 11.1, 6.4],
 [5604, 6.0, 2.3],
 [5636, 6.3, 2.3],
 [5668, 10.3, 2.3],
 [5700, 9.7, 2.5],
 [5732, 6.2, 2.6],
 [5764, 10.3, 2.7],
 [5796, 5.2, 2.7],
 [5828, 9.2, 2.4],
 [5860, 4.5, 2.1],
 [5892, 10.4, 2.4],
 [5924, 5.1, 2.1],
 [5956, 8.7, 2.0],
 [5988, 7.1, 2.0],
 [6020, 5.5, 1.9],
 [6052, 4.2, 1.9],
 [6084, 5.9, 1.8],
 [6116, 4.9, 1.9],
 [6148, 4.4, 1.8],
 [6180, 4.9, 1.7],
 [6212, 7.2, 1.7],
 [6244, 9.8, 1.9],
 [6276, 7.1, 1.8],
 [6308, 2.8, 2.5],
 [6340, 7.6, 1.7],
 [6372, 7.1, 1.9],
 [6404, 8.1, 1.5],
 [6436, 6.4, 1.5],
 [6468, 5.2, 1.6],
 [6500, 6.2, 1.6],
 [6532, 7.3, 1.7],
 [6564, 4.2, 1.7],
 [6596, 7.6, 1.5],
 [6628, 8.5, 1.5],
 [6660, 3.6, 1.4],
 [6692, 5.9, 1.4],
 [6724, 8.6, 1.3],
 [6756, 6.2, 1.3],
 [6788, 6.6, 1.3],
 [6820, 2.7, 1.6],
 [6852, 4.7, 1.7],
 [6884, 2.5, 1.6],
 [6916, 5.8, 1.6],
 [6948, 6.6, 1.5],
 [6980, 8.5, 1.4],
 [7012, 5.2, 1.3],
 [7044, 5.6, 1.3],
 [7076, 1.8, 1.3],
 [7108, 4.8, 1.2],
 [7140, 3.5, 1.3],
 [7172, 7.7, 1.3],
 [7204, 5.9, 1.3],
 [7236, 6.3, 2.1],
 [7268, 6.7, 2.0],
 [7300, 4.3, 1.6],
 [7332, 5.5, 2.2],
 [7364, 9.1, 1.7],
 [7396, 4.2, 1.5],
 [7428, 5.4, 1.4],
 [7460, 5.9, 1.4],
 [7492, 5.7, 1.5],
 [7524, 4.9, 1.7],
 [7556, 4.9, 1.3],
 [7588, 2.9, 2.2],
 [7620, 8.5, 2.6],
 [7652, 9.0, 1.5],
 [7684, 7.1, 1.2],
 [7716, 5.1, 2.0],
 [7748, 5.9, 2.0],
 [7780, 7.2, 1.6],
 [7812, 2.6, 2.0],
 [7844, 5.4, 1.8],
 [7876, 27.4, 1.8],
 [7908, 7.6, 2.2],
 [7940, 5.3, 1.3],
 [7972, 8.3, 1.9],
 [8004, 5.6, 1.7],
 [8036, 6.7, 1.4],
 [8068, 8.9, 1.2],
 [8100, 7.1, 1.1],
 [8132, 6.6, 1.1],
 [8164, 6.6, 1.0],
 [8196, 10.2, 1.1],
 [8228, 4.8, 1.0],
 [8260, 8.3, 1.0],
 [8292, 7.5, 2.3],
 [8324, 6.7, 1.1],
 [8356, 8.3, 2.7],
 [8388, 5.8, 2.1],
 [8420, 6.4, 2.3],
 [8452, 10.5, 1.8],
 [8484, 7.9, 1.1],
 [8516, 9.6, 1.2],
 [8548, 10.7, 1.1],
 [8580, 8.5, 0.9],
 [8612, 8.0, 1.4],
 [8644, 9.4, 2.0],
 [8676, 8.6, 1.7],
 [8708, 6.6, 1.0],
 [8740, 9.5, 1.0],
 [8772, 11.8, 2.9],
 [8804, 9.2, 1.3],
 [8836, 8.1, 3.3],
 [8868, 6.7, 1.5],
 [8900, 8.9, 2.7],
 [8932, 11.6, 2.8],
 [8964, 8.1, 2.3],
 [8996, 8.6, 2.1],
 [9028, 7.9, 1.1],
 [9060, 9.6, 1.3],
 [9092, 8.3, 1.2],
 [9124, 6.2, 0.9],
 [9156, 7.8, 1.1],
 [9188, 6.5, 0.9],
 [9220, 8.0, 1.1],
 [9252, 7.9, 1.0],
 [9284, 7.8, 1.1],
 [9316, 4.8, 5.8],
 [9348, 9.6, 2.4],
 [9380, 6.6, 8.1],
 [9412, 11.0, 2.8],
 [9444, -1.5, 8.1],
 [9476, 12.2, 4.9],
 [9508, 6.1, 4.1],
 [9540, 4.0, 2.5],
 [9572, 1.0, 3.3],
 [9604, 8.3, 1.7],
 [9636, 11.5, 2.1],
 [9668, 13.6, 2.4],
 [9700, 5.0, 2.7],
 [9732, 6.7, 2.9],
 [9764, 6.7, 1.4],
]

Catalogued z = 1.115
